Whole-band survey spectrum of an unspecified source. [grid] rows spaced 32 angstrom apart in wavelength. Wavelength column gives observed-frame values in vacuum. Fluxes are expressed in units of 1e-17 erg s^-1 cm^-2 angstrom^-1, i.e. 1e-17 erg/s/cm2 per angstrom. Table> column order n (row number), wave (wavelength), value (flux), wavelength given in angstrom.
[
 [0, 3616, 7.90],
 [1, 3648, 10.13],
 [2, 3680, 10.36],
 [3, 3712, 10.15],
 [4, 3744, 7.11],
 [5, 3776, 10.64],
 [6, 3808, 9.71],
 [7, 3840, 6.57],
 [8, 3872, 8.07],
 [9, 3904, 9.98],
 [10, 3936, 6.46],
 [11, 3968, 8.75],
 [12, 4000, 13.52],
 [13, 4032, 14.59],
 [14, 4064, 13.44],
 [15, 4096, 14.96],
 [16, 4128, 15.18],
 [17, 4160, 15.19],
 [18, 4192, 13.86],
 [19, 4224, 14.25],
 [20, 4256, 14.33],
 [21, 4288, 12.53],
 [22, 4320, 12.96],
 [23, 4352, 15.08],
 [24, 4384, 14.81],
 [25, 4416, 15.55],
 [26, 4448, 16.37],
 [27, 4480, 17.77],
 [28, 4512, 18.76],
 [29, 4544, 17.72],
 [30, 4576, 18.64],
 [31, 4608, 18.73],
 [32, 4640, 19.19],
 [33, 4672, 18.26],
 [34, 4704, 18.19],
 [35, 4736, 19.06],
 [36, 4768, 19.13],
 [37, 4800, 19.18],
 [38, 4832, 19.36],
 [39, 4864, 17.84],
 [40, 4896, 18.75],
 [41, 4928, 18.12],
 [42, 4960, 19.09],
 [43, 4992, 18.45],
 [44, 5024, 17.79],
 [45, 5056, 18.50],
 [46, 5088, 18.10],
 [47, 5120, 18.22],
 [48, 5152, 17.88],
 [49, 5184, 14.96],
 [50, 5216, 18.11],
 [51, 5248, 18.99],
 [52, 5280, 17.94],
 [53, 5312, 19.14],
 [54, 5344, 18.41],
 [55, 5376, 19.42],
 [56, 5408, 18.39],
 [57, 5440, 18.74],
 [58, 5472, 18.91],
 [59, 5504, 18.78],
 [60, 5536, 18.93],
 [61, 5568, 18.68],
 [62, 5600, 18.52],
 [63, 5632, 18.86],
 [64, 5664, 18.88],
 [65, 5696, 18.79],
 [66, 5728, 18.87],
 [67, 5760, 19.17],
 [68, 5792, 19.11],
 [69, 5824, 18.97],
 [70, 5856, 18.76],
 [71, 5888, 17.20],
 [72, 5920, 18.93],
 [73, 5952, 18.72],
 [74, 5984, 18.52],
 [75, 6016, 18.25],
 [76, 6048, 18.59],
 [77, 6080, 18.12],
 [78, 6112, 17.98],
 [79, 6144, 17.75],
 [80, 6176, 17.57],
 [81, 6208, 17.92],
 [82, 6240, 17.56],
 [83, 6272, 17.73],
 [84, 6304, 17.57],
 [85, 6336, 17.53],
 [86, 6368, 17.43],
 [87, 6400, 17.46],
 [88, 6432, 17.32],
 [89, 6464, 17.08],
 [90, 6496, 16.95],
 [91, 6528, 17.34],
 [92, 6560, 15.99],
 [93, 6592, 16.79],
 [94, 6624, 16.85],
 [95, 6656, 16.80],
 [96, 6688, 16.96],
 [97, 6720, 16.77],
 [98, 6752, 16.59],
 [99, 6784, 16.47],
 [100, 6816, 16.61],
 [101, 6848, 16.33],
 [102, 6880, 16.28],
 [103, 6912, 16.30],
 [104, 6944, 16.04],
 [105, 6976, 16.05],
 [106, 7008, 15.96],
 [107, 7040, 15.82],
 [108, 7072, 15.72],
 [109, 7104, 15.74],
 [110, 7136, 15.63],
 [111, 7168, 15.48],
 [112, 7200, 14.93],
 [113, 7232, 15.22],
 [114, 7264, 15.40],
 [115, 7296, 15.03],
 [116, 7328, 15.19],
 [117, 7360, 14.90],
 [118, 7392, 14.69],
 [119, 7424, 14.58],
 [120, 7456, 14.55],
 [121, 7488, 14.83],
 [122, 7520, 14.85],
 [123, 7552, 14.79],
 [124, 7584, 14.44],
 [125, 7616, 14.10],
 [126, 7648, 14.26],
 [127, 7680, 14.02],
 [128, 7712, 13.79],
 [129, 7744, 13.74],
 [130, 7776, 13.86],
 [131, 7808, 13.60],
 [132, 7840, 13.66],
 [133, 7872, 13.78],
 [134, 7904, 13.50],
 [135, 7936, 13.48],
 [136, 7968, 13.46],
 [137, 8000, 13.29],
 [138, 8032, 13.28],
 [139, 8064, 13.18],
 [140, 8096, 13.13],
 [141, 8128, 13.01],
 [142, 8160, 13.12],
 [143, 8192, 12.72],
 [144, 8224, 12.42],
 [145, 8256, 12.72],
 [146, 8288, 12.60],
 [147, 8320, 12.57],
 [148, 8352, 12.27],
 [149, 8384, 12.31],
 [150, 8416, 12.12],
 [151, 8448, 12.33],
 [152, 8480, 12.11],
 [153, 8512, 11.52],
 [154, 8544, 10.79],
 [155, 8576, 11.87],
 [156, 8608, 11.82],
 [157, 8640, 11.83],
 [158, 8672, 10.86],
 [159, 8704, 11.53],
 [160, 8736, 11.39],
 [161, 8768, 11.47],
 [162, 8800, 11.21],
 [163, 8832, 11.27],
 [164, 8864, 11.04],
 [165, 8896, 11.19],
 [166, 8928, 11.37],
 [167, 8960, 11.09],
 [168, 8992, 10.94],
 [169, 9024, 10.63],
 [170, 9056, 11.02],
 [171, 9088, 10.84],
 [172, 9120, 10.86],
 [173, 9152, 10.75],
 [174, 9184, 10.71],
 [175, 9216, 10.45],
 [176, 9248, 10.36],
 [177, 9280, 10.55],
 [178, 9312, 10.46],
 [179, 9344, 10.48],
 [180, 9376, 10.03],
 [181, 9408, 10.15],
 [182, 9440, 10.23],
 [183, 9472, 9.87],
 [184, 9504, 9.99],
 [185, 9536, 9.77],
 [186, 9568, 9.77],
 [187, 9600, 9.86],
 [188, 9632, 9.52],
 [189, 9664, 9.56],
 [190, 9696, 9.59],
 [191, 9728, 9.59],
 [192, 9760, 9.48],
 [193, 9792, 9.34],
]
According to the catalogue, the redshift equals 0.000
